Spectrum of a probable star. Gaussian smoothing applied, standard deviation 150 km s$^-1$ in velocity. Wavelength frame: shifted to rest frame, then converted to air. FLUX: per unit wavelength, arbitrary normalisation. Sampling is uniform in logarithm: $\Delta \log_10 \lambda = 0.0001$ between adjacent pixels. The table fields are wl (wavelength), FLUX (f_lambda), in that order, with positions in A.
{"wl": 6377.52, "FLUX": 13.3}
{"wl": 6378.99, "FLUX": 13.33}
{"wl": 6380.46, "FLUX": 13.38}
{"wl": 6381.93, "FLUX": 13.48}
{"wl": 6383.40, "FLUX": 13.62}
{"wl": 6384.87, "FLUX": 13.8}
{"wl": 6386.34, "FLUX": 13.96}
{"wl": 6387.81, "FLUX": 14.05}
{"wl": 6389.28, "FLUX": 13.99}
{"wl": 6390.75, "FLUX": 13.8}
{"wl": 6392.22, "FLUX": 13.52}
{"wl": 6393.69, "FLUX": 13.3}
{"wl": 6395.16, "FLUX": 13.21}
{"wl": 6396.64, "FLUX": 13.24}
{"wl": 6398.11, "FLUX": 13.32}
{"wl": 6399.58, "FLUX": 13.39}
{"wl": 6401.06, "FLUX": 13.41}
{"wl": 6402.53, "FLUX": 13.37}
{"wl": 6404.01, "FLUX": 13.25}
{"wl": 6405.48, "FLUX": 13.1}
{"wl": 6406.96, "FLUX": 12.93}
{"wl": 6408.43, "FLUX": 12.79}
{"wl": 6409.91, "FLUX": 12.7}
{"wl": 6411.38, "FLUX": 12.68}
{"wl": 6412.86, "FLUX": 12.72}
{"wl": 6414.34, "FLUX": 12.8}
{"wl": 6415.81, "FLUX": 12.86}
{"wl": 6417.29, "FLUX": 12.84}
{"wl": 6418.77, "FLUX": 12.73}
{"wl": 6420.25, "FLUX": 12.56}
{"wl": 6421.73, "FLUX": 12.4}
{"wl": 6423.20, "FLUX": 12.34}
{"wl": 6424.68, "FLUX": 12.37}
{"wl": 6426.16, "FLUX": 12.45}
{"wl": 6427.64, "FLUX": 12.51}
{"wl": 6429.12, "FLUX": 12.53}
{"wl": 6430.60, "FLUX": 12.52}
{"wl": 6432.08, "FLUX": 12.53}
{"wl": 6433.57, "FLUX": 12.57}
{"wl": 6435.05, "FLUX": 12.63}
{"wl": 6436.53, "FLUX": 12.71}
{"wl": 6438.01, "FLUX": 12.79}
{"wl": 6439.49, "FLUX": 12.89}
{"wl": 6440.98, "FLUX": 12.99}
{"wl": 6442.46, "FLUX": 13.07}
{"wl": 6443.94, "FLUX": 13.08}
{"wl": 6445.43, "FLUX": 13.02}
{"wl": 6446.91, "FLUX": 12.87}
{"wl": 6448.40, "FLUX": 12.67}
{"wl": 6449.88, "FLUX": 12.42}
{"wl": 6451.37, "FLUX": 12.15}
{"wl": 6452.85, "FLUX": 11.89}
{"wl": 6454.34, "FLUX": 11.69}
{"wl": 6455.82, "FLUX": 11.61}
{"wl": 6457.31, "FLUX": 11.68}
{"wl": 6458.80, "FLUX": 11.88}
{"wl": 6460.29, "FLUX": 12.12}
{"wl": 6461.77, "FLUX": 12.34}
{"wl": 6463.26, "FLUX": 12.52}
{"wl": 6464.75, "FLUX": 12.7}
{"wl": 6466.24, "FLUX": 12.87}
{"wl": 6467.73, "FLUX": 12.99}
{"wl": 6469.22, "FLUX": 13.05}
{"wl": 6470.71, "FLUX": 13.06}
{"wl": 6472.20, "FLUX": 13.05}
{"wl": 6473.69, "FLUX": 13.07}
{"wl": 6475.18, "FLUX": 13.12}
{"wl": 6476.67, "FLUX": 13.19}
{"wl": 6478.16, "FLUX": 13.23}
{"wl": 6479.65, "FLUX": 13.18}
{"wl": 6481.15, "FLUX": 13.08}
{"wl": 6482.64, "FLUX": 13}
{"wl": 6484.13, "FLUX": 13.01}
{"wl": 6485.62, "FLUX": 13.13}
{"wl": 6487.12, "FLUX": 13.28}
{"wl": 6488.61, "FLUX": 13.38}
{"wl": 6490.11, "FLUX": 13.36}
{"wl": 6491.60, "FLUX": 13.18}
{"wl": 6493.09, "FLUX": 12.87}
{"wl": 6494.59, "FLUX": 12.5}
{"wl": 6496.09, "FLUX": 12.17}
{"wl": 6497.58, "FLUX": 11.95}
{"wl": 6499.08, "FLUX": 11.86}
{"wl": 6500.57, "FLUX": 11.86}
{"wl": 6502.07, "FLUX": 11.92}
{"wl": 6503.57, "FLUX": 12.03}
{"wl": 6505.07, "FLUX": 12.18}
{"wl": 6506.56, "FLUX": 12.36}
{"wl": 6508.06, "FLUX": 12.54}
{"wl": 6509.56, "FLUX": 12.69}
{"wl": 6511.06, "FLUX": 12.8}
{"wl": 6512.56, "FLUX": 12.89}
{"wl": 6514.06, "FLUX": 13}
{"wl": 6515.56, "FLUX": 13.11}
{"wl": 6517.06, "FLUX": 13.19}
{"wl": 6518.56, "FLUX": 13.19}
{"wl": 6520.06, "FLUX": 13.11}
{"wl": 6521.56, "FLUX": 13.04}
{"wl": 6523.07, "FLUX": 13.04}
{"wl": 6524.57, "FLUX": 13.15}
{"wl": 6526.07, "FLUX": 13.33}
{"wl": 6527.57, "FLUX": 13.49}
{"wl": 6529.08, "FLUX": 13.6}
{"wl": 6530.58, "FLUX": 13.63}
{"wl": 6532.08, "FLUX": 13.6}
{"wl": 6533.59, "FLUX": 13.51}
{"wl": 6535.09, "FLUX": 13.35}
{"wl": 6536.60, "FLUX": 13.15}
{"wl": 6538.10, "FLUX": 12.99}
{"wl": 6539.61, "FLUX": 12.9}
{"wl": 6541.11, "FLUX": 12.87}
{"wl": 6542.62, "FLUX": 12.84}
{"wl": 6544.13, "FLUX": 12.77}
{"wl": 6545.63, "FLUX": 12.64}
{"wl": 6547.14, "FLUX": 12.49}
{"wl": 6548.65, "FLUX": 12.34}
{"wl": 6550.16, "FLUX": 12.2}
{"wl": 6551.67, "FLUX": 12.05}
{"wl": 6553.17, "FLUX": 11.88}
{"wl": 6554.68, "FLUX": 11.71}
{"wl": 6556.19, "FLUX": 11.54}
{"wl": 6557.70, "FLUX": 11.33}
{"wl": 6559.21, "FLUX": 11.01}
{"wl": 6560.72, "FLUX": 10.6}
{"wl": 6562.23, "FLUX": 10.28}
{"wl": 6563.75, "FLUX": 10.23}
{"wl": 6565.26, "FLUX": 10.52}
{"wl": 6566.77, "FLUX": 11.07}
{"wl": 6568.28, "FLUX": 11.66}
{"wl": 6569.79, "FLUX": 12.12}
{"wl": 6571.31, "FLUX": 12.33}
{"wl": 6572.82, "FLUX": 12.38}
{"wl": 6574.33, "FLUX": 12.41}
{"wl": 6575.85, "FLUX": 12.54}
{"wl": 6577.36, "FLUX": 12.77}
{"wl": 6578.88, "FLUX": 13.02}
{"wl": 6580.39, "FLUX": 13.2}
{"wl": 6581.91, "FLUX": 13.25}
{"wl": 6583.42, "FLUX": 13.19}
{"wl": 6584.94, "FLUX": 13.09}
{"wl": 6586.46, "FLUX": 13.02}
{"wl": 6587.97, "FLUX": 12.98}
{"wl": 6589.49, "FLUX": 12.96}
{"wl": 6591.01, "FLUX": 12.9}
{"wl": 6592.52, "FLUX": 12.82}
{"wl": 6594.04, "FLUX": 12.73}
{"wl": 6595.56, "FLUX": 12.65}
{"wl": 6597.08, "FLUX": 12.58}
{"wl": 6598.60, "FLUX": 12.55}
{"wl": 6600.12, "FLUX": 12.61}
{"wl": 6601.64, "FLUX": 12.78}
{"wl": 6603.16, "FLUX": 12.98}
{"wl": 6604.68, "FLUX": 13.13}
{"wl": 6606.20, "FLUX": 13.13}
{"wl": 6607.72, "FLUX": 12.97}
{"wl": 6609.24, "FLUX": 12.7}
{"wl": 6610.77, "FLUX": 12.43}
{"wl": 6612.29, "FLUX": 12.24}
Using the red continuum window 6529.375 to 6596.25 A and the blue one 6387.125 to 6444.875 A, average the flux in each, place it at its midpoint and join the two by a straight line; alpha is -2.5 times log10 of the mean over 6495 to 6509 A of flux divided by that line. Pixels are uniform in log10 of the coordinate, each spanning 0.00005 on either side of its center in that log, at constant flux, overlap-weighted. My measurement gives 0.05 mag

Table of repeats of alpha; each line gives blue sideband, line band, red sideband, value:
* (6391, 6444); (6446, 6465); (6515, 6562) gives 0.05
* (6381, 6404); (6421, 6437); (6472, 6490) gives 0.07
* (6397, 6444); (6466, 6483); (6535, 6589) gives -0.04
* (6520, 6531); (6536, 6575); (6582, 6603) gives 0.10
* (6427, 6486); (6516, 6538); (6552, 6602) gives -0.08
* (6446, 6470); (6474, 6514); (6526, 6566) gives -0.03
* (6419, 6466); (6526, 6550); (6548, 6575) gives -0.12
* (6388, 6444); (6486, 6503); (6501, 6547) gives 0.03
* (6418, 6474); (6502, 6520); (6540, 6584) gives -0.04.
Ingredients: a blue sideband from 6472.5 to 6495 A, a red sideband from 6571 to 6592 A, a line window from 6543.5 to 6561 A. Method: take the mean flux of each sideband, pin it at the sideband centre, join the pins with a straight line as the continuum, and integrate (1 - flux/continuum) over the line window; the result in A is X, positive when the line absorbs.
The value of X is 1.4 A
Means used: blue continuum 13.1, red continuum 12.9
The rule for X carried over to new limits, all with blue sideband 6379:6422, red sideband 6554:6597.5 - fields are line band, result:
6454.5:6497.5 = -0.05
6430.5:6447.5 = 0.23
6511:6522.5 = -0.49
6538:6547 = -0.32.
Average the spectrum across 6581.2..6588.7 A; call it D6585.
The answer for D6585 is 13.1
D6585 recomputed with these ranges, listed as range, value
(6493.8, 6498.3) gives 12.2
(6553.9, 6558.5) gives 11.5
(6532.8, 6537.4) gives 13.3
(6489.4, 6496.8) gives 12.8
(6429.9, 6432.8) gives 12.5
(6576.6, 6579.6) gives 12.9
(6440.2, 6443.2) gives 13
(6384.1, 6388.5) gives 13.9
